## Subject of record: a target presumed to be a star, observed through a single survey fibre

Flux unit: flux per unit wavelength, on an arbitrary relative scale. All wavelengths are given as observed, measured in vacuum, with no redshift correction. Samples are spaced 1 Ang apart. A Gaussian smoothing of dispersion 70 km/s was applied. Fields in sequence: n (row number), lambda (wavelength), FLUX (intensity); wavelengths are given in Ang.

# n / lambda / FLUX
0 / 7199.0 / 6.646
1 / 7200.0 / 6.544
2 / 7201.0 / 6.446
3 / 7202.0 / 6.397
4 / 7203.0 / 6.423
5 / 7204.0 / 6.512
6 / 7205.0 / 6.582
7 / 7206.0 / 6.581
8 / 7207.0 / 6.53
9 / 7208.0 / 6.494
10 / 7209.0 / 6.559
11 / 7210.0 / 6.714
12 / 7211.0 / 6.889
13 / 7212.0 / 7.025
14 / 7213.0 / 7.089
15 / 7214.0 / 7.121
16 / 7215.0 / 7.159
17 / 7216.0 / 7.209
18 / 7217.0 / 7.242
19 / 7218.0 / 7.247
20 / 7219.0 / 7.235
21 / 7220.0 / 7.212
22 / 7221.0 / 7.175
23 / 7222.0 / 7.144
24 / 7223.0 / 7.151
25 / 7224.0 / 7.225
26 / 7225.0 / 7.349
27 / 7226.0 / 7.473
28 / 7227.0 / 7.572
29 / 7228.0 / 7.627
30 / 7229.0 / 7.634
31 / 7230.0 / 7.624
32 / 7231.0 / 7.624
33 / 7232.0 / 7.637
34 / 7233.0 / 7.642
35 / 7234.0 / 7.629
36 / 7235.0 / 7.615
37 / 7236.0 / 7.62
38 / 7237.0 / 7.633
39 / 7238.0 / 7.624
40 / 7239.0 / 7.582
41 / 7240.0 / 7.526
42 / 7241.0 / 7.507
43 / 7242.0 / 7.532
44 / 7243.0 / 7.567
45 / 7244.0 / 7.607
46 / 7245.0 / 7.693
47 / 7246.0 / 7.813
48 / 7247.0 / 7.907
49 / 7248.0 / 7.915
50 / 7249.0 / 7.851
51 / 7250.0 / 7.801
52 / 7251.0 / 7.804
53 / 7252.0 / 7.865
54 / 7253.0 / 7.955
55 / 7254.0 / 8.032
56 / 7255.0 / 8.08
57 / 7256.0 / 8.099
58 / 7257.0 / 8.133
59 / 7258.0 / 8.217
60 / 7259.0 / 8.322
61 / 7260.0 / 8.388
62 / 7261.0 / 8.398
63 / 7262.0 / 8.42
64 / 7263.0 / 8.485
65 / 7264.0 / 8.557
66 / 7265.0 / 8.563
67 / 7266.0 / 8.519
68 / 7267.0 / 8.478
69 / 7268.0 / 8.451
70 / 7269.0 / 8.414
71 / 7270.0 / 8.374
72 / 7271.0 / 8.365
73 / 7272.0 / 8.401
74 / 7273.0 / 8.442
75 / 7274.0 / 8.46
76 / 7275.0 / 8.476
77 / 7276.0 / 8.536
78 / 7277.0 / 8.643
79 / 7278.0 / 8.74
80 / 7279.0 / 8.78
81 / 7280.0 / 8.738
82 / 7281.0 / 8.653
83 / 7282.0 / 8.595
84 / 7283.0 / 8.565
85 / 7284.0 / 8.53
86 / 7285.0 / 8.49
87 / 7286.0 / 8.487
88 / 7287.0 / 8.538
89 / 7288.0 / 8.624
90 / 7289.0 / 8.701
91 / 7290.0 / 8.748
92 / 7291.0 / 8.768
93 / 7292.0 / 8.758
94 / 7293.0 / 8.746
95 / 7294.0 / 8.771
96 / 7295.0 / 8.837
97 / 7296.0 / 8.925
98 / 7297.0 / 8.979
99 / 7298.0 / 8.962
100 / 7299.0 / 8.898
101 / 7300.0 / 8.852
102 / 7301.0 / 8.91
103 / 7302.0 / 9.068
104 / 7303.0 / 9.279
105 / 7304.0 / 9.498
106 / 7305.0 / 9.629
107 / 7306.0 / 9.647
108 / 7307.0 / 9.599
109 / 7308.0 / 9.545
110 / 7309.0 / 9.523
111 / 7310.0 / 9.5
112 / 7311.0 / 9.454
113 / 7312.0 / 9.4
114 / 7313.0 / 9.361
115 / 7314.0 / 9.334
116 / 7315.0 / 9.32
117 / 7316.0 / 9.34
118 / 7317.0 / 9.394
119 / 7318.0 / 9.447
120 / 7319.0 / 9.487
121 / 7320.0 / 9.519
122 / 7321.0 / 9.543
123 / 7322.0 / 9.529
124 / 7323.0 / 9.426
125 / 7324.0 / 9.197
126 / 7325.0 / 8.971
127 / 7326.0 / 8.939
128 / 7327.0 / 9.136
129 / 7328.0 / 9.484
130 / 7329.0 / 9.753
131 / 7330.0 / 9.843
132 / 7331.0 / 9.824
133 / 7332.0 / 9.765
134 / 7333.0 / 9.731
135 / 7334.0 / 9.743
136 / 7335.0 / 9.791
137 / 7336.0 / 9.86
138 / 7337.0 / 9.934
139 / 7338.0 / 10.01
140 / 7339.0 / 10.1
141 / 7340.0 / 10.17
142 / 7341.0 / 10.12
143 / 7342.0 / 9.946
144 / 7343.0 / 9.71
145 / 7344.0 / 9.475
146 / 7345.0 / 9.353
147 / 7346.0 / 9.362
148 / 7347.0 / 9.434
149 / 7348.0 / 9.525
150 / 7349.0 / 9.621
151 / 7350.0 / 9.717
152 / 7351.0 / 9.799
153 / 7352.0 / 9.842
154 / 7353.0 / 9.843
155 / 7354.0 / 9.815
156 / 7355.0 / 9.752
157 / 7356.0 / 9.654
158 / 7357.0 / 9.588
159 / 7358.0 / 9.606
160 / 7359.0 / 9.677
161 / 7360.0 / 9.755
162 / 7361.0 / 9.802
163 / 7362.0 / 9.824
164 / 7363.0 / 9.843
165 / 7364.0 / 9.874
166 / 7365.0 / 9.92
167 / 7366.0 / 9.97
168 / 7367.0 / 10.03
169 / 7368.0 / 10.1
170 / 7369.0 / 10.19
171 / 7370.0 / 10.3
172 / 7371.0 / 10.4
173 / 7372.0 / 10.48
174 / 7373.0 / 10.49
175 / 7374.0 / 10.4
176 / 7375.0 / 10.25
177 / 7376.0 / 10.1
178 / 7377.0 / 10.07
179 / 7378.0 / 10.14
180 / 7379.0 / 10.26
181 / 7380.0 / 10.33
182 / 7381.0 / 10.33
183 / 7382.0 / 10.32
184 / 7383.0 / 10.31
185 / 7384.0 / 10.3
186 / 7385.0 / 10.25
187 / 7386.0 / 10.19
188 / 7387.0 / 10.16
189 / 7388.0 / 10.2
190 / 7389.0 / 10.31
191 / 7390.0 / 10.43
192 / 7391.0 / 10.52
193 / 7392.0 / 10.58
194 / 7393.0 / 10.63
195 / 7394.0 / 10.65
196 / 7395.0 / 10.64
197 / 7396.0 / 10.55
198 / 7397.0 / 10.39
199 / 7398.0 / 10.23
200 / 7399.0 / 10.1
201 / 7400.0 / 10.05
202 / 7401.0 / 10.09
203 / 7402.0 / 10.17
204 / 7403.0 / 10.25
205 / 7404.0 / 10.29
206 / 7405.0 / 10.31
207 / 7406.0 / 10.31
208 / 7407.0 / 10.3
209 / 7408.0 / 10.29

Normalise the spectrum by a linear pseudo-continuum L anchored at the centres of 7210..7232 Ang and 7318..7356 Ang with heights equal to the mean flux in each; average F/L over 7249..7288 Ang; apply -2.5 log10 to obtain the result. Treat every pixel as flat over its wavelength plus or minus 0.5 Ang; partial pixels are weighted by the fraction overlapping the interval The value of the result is -0.02 mag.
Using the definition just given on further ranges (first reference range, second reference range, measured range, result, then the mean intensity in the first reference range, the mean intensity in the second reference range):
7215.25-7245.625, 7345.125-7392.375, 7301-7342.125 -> -0.05 mag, 7.47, 10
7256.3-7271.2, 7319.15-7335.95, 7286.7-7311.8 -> -0.01 mag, 8.4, 9.52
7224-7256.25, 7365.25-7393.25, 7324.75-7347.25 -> -0.02 mag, 7.69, 10.3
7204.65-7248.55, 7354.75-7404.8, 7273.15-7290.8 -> -0.03 mag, 7.33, 10.2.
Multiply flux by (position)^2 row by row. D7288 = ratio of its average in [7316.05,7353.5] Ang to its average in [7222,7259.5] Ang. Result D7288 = 1.3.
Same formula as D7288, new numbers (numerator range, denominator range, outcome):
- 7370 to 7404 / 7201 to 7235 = 1.52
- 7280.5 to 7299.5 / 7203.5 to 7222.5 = 1.28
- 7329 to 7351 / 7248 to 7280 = 1.20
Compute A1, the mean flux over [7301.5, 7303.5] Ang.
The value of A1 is 9.17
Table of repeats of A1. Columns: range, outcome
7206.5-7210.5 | 6.57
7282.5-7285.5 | 8.53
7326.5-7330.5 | 9.55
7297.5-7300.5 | 8.9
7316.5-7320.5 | 9.46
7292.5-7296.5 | 8.82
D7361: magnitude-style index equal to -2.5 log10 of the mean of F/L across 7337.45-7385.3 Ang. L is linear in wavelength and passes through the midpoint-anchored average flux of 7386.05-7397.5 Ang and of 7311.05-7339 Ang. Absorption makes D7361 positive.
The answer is 0.008 mag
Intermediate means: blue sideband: 9.53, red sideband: 10.4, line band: 9.96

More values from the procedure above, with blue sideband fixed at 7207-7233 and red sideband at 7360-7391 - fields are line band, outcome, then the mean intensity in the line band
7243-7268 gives -0.03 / 8.12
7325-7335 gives -0.03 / 9.56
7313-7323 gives -0.04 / 9.43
